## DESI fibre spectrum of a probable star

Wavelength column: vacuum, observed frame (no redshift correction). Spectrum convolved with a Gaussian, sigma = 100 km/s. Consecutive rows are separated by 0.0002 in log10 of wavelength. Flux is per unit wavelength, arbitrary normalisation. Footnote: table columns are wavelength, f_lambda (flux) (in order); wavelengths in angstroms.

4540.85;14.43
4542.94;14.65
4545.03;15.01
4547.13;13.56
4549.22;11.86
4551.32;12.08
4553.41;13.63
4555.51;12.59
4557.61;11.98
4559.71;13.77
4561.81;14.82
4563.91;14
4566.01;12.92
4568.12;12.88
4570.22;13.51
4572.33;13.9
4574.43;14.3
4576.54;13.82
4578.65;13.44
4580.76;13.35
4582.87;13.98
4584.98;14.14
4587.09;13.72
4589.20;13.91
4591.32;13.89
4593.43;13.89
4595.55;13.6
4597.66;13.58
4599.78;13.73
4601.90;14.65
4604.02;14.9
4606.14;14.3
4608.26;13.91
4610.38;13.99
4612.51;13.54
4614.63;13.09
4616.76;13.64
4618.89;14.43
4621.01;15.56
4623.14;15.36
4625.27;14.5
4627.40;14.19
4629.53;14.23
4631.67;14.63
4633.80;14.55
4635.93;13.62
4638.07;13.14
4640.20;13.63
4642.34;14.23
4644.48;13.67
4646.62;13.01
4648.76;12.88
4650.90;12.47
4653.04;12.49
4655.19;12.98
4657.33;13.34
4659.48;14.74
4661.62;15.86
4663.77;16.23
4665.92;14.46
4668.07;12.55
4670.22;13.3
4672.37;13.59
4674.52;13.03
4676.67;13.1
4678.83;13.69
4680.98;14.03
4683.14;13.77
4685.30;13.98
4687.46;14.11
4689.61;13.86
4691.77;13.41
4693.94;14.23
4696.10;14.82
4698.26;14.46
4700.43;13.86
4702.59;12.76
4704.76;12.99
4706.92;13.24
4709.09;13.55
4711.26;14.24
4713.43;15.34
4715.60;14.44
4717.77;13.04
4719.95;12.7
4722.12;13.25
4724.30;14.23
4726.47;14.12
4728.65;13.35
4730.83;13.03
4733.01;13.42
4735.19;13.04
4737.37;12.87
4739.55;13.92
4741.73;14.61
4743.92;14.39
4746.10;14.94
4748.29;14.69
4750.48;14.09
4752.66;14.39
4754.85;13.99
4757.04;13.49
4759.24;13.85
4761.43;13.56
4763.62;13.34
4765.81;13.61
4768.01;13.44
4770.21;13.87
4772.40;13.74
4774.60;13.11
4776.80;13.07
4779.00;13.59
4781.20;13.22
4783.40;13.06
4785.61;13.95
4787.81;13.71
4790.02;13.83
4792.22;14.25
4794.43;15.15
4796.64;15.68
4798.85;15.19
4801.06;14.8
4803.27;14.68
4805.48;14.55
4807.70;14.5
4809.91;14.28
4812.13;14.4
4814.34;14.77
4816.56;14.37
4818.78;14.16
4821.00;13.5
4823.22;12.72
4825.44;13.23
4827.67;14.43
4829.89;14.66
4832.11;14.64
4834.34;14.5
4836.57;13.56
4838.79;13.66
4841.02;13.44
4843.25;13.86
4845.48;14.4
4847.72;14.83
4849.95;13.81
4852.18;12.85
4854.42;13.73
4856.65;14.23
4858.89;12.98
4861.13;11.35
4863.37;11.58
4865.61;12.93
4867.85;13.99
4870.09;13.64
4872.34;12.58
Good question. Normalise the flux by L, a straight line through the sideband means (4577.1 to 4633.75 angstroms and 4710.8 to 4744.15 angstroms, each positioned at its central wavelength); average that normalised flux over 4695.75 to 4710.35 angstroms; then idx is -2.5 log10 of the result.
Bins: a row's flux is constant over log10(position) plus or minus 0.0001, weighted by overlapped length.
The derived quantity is 0.01 mag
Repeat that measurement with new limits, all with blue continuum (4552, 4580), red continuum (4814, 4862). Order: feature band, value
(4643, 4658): 0.05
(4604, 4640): -0.05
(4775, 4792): 0.02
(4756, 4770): 0.01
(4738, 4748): -0.06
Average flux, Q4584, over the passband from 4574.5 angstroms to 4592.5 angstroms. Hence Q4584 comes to 13.8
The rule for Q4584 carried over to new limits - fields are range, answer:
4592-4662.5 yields 13.9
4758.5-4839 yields 14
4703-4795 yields 13.7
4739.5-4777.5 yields 13.9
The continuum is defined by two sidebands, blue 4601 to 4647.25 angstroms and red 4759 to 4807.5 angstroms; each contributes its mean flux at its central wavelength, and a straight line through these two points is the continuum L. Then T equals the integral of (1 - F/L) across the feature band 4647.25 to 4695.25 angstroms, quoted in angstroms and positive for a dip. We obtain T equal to 1.2 angstroms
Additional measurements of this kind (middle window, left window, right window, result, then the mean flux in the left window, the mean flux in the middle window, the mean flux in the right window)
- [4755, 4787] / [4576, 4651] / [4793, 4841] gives 1.65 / 13.9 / 13.5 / 14.3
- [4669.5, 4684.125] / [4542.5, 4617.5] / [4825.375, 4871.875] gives 0.16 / 13.7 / 13.5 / 13.6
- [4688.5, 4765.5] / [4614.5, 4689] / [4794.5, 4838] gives 1.62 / 13.9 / 13.8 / 14.4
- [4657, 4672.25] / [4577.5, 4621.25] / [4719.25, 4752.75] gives -0.52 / 13.9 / 14.4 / 13.8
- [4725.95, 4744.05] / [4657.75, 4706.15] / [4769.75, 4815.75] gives 0.60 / 13.9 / 13.6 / 14.2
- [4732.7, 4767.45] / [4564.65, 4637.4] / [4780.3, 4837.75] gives 0.65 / 14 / 13.9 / 14.2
